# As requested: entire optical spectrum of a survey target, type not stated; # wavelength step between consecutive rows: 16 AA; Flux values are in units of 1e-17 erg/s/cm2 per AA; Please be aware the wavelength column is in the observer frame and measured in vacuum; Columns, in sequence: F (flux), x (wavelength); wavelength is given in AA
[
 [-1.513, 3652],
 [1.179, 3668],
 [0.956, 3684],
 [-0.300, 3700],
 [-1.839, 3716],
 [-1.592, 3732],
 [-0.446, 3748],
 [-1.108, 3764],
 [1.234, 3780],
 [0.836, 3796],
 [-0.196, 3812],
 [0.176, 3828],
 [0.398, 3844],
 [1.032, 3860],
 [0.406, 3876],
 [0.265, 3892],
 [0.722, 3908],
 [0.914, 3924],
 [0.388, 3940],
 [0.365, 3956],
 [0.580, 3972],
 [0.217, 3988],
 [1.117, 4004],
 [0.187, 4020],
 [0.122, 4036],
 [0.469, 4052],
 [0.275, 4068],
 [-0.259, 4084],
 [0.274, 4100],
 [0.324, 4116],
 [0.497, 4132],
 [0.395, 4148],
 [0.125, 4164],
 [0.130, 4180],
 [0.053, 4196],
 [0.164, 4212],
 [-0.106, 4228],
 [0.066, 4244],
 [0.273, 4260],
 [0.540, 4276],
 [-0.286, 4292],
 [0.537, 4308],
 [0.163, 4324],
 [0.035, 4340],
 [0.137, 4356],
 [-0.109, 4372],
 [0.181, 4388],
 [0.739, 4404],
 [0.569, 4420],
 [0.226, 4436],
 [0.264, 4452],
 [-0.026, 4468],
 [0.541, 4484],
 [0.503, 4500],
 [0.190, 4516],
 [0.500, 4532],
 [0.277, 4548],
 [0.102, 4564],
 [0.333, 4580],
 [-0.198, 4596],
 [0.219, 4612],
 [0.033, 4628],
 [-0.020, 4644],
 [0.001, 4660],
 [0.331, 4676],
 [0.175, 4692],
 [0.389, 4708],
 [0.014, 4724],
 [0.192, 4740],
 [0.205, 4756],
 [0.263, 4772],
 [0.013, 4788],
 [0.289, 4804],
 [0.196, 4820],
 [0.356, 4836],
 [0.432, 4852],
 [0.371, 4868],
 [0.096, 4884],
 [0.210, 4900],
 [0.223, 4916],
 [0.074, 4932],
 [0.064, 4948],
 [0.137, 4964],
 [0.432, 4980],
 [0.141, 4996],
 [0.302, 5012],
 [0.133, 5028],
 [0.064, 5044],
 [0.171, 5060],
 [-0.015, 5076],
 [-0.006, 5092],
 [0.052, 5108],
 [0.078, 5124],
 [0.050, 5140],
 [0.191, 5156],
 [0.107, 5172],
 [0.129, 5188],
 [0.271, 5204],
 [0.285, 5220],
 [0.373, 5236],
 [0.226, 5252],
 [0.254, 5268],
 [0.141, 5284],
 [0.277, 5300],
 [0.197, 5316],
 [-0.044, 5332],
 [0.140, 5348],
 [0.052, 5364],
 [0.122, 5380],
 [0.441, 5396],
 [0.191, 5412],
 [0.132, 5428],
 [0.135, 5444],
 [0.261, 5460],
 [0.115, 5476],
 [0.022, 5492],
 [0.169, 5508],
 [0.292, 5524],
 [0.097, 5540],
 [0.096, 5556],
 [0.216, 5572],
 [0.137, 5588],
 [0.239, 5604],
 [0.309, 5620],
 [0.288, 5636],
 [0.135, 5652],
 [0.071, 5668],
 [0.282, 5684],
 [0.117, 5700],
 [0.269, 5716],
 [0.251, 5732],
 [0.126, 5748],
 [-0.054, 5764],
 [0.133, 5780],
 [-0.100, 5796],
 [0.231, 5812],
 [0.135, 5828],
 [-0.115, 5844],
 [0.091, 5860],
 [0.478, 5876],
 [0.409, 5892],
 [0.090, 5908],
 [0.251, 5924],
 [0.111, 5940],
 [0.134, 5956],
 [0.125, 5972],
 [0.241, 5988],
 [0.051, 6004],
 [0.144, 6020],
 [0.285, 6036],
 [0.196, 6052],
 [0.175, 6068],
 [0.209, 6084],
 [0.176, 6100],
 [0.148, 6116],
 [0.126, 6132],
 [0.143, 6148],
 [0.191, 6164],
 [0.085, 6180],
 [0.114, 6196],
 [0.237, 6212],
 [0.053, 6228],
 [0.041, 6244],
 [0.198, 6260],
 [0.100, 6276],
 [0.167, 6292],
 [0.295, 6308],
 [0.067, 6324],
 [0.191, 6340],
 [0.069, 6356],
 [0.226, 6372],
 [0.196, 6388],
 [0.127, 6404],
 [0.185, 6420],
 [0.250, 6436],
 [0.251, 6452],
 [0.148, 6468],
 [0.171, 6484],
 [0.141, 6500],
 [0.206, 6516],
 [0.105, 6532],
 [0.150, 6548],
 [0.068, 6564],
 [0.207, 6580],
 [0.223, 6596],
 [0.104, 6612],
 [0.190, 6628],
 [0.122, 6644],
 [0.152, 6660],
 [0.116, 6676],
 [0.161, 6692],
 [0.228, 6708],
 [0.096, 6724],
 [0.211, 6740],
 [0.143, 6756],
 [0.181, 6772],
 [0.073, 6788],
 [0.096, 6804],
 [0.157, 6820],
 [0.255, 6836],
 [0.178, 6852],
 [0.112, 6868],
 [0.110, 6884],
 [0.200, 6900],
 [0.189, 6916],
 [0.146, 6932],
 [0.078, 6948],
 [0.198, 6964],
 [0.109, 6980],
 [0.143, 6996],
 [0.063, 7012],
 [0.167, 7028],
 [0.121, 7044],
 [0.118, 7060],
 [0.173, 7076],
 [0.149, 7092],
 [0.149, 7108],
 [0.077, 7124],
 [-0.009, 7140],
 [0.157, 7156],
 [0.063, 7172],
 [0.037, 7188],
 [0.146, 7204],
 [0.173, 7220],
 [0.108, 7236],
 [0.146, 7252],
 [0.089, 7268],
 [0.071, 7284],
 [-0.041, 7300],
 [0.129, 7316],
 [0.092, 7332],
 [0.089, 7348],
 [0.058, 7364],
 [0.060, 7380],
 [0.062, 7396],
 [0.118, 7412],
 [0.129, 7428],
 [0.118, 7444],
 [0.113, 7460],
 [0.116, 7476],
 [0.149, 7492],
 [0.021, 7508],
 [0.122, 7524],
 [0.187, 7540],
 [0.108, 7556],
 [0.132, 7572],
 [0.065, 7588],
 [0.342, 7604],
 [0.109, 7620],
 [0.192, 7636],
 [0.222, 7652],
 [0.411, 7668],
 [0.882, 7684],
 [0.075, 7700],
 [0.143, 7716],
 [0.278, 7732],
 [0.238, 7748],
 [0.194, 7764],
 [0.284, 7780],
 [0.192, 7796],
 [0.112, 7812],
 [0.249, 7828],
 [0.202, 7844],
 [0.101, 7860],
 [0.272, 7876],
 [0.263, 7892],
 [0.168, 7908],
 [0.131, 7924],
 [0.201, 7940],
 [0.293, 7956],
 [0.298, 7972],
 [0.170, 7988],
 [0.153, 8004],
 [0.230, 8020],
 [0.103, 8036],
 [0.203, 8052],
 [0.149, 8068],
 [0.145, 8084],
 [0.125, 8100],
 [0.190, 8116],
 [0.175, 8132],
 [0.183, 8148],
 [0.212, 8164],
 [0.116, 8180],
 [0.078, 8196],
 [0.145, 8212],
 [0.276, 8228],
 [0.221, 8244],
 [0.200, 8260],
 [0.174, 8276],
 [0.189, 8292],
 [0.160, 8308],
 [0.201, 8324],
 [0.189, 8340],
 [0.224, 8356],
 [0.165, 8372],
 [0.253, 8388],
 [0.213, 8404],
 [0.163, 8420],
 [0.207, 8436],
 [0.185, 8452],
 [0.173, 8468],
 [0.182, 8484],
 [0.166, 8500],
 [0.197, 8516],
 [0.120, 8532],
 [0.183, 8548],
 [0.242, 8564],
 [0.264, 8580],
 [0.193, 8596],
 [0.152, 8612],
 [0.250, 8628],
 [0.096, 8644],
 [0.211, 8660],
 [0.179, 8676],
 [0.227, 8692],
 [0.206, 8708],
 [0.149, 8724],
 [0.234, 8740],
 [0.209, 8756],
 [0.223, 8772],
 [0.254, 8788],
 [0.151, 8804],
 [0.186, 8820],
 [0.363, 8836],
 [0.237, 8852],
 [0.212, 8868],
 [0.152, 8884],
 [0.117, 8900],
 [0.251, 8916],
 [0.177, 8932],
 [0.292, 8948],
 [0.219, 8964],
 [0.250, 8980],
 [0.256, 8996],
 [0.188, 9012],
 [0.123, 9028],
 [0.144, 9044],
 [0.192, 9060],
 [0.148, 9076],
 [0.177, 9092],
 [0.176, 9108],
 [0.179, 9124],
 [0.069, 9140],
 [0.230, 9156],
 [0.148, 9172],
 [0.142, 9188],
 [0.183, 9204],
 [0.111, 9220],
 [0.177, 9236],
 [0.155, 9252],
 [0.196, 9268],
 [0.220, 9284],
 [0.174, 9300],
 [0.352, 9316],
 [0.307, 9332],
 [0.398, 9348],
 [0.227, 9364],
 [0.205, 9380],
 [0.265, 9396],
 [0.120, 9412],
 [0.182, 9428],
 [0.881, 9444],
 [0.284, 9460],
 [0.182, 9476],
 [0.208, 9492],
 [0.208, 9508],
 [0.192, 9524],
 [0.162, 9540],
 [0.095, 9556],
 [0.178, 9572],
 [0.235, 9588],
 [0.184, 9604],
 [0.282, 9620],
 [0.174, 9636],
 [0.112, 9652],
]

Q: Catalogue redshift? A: 1.059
